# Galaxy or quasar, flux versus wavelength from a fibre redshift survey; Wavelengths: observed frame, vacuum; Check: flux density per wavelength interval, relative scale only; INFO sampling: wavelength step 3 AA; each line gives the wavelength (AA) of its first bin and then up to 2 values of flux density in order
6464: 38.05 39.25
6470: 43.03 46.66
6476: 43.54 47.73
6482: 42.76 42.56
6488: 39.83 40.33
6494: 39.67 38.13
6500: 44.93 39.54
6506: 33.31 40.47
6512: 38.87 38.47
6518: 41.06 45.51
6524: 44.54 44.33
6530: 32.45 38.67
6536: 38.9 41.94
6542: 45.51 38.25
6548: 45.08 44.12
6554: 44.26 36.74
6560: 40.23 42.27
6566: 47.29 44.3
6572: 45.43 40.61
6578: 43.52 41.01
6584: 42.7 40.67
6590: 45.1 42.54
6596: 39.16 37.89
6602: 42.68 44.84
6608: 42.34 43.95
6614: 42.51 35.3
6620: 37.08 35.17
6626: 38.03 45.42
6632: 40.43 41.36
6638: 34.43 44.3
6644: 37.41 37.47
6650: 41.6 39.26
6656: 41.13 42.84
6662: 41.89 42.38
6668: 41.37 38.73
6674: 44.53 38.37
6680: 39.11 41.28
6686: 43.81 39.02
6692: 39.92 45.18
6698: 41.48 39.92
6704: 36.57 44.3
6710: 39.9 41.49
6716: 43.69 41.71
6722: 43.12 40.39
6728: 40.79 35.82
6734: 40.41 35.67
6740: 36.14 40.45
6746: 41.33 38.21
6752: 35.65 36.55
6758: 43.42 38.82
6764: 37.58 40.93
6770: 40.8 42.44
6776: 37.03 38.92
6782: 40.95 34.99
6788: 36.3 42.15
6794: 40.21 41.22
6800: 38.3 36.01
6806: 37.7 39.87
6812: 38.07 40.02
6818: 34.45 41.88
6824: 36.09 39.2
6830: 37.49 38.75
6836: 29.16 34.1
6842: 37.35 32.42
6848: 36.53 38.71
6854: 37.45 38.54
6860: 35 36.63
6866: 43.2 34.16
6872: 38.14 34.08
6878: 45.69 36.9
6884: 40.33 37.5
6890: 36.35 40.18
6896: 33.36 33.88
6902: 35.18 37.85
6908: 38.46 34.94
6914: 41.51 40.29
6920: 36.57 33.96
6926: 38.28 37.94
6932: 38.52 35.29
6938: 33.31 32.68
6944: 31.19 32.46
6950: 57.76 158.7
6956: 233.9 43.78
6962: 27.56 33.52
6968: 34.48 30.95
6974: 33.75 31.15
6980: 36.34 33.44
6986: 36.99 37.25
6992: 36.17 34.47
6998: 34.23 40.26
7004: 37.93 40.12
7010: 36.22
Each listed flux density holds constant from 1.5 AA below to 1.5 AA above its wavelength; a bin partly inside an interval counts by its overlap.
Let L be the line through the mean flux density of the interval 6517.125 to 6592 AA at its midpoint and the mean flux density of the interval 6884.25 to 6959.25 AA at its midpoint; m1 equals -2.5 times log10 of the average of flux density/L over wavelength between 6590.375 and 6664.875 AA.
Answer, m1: 0.08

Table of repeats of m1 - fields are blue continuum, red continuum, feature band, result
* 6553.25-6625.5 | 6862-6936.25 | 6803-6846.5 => 0.048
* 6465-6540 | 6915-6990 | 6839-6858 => 0.273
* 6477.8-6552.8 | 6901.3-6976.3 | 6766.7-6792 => 0.176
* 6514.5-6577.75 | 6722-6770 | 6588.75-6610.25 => -0.024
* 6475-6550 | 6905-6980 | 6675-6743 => 0.111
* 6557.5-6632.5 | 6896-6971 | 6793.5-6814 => 0.196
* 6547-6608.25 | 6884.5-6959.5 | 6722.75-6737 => 0.171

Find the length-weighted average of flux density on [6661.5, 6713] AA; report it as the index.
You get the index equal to 41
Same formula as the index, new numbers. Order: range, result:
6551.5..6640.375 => 41.3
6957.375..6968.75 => 37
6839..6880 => 37.4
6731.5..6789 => 38.7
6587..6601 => 41.2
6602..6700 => 40.7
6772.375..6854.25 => 37.7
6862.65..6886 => 38.7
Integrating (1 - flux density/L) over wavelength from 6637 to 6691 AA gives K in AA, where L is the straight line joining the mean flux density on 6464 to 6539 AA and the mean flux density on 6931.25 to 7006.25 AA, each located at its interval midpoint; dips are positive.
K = 3.8 AA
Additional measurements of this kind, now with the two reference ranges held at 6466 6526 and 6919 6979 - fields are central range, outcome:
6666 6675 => 0.8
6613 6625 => 1.9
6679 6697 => 1.7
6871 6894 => 5.3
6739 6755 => 3.0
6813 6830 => 3.7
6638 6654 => 1.9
